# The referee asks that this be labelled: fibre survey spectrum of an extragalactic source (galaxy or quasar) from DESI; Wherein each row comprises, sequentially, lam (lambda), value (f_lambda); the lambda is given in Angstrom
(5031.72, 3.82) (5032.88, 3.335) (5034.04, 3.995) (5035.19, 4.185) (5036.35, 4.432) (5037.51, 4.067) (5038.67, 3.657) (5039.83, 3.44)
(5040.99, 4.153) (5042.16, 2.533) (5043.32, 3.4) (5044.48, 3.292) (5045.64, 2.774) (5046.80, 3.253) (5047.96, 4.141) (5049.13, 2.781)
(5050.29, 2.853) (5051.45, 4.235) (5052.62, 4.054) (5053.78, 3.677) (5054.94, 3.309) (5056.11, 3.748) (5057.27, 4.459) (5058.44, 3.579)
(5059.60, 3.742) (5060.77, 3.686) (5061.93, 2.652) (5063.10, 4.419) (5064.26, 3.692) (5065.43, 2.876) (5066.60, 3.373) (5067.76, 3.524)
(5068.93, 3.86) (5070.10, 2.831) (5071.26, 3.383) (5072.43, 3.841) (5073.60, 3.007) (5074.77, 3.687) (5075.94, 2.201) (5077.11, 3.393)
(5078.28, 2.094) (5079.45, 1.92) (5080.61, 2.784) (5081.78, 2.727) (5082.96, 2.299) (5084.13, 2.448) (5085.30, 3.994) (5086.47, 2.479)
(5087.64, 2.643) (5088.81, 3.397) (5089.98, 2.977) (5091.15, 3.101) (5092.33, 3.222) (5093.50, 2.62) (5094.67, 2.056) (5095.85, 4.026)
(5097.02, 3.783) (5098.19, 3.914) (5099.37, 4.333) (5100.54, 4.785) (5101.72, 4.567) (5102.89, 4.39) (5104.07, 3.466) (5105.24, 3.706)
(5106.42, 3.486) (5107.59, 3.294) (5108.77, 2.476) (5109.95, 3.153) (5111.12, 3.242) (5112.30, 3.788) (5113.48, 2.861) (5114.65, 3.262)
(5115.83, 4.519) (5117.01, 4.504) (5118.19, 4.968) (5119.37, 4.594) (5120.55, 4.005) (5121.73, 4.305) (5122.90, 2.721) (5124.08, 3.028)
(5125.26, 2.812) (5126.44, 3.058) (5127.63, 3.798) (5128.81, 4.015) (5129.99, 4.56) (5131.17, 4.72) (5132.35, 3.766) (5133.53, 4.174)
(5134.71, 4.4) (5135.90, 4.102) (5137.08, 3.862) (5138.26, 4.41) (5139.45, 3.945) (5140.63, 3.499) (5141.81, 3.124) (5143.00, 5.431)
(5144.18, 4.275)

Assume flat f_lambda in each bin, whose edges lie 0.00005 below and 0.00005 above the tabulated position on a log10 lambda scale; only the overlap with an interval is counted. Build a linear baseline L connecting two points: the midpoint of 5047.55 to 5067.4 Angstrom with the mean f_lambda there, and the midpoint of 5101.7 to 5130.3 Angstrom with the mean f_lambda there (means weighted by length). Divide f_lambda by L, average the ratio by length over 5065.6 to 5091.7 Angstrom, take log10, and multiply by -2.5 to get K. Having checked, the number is 0.21 mag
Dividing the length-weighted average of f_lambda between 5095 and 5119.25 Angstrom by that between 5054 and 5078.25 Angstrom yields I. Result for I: 1.1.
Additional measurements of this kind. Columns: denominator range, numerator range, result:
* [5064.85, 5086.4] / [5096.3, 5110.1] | 1.27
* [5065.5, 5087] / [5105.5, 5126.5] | 1.20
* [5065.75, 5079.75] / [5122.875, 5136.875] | 1.22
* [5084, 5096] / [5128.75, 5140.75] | 1.40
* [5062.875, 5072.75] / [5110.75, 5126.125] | 1.07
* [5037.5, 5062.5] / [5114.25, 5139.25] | 1.14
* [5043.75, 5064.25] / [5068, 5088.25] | 0.82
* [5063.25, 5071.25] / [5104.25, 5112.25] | 0.96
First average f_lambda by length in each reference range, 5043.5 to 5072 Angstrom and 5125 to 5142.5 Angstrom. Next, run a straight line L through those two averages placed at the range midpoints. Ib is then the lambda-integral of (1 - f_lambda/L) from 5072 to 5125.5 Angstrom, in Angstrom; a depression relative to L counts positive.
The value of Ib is 5.2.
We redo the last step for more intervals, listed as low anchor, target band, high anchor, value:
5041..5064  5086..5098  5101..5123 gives 2.1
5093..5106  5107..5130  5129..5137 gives 2.4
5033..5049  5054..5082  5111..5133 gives 2.9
